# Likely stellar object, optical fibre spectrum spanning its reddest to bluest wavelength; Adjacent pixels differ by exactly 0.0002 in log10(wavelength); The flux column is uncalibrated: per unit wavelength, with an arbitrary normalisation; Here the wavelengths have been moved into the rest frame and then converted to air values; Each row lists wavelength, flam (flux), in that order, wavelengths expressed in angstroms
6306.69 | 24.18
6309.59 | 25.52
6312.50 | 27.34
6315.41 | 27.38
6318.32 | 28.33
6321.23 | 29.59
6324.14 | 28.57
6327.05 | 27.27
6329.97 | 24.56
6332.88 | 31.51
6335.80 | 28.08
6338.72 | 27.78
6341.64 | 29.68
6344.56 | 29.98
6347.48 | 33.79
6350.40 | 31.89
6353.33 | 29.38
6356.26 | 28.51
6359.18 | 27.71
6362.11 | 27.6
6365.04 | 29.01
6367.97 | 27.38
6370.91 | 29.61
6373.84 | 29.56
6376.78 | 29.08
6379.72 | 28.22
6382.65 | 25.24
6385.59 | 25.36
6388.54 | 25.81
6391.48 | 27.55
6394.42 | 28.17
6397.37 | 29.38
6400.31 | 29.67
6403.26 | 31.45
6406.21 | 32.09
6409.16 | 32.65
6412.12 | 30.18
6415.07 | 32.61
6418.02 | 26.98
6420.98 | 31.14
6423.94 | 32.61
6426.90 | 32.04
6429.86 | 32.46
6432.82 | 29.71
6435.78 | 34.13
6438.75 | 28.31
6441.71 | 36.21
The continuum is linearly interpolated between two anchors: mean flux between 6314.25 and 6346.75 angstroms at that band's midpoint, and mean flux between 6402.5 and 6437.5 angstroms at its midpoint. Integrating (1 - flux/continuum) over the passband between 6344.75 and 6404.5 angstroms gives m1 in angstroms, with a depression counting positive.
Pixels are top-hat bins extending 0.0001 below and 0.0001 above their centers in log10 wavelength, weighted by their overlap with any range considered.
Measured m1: 2.5 angstroms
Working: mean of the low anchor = 28.6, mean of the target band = 28.7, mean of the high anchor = 31.5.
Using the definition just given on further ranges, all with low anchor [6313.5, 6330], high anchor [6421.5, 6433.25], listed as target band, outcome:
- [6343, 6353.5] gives -1.0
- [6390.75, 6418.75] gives 0.7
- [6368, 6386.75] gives 1.3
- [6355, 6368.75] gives 0.6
